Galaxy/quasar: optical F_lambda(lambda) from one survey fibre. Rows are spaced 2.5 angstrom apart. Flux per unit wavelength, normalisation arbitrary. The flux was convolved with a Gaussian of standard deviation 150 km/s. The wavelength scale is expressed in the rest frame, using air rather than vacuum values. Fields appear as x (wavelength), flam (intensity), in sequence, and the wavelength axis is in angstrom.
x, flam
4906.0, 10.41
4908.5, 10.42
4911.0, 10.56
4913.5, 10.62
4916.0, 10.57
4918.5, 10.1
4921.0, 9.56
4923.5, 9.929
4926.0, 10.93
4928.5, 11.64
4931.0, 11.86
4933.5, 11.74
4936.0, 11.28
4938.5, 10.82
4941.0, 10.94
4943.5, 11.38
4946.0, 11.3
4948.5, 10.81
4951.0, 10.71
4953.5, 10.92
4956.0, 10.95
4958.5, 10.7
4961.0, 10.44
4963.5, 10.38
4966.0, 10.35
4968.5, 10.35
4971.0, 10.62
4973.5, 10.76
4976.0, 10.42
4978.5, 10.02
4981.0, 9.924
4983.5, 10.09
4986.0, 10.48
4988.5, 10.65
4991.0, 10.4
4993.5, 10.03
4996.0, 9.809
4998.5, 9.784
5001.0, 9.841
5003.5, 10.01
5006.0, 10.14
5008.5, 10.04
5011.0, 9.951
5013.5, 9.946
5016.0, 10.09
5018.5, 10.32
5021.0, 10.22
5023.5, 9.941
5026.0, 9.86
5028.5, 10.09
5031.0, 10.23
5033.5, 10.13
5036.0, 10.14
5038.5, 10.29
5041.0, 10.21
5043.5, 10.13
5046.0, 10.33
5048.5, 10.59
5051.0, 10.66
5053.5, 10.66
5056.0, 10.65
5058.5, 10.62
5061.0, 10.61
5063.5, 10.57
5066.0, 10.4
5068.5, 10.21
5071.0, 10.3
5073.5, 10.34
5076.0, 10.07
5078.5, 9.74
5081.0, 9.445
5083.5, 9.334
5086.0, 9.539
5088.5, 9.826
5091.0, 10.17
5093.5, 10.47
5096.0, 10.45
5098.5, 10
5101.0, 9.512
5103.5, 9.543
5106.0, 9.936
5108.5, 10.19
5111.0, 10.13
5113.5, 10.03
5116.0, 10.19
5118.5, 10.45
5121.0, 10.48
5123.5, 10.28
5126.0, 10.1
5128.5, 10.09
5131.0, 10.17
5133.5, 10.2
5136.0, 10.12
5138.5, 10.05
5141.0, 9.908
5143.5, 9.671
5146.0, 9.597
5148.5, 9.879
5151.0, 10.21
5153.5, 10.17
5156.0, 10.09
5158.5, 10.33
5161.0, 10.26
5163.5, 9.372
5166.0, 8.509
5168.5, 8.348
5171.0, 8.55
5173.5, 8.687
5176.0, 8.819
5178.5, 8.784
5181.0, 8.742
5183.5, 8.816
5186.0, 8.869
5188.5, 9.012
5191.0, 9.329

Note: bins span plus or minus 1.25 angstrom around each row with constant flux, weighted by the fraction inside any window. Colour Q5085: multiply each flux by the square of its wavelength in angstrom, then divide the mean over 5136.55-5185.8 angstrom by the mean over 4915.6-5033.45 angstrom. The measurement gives 1.0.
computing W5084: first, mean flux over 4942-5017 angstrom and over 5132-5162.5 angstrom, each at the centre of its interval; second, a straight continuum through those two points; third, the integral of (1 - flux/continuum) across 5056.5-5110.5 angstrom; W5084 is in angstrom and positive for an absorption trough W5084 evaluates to 0.5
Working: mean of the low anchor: 10.4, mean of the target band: 10.1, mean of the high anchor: 10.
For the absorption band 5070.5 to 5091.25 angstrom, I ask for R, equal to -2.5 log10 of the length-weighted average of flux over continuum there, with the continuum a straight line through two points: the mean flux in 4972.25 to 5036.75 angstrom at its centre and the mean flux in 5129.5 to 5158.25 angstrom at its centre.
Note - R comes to 0.03 mag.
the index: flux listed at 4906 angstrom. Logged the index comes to 10.41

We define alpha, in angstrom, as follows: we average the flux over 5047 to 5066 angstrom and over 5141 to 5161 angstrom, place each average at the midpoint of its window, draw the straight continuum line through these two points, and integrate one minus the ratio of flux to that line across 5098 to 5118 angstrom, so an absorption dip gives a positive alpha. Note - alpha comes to 0.6 angstrom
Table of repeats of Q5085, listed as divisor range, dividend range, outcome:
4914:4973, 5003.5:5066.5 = 0.99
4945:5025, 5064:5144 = 1.02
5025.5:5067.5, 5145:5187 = 0.94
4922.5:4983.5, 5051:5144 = 0.99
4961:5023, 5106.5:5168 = 1.04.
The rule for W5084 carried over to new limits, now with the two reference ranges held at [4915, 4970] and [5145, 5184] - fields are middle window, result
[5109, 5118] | -0.4 angstrom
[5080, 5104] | -0.1 angstrom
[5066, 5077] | -0.3 angstrom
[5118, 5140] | -1.5 angstrom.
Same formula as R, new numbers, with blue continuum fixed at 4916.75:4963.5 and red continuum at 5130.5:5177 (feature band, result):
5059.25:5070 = -0.03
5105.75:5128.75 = -0.04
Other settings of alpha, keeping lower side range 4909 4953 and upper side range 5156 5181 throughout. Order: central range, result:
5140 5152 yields -0.7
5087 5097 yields -0.6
